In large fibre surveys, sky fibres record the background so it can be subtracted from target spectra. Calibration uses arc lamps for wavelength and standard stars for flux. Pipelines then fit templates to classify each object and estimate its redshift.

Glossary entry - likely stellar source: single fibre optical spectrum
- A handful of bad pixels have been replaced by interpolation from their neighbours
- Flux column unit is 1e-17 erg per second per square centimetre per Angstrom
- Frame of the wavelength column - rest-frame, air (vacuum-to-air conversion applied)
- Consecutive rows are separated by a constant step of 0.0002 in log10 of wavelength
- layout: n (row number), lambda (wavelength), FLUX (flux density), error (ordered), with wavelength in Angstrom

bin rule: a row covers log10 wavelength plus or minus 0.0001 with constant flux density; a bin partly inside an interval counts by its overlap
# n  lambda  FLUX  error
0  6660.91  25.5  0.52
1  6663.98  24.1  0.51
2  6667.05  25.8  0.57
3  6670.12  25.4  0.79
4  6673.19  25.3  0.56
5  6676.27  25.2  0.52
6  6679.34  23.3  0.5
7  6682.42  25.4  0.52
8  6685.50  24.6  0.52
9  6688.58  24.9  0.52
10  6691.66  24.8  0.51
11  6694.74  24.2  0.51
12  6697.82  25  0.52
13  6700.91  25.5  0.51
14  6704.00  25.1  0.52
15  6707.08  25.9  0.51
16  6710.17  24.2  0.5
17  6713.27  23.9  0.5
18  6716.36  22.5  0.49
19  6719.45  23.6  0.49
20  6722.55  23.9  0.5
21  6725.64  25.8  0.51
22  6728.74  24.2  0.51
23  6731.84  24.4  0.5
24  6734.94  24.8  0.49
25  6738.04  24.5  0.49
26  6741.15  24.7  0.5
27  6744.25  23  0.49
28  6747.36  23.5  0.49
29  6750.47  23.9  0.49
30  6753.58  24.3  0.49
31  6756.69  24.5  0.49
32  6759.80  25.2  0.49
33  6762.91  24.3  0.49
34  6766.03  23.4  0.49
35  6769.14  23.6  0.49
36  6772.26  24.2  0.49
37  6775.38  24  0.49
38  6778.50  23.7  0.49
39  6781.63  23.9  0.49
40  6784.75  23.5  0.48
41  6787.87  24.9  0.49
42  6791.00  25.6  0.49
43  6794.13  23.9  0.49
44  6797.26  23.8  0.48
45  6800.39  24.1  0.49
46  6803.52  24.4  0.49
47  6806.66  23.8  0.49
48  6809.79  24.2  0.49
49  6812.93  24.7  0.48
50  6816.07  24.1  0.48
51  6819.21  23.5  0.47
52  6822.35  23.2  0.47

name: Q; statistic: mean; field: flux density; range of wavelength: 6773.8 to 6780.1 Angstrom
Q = 23.8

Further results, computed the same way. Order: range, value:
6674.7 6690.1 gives 24.7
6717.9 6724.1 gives 23.8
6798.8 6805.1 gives 24.2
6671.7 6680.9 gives 24.6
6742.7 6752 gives 23.5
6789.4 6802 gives 24.3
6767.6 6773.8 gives 23.9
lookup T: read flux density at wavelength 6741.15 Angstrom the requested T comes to 24.7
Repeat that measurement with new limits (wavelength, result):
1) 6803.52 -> 24.4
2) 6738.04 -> 24.5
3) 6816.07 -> 24.1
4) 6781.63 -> 23.9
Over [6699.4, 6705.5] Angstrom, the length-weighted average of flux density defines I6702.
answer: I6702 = 25.3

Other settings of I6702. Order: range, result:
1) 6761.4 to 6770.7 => 23.8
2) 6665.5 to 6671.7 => 25.6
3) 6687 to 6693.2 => 24.9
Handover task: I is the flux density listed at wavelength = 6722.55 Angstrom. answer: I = 23.9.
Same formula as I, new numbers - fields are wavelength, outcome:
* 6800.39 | 24.1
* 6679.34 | 23.3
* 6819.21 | 23.5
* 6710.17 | 24.2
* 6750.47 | 23.9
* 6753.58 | 24.3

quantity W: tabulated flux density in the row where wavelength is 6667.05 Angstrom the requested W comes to 25.8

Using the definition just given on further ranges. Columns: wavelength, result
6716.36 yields 22.5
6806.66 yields 23.8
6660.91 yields 25.5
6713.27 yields 23.9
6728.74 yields 24.2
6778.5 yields 23.7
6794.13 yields 23.9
